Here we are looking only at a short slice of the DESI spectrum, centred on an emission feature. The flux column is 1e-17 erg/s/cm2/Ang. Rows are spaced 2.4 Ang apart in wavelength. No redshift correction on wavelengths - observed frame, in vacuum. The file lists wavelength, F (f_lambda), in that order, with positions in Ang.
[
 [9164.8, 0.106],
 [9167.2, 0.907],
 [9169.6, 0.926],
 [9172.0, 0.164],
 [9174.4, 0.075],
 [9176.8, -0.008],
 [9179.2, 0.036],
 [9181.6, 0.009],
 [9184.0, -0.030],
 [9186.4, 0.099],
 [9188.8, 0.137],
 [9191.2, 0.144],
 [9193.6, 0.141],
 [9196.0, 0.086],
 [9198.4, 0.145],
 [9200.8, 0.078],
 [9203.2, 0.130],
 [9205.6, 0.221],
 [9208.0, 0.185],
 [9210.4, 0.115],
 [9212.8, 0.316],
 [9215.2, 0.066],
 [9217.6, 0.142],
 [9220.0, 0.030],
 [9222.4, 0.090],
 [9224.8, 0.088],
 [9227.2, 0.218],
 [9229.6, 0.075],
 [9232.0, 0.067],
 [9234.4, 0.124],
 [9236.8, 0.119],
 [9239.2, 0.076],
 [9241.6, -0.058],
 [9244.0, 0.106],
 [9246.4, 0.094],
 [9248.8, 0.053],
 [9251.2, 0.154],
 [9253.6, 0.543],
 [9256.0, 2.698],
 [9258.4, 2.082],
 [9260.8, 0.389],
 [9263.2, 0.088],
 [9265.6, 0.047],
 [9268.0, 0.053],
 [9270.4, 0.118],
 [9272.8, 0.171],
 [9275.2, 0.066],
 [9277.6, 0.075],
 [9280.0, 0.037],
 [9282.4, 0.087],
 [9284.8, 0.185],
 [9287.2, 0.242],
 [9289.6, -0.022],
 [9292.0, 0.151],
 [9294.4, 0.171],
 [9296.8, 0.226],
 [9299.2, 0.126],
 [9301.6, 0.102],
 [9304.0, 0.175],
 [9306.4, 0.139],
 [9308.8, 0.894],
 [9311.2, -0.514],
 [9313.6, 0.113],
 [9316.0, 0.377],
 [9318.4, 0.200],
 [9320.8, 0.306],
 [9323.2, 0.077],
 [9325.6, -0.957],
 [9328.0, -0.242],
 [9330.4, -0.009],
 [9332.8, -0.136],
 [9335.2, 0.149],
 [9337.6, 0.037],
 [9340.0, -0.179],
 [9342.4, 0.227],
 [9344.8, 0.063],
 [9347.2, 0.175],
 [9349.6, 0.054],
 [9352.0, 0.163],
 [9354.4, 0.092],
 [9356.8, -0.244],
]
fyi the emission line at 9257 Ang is [O III]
